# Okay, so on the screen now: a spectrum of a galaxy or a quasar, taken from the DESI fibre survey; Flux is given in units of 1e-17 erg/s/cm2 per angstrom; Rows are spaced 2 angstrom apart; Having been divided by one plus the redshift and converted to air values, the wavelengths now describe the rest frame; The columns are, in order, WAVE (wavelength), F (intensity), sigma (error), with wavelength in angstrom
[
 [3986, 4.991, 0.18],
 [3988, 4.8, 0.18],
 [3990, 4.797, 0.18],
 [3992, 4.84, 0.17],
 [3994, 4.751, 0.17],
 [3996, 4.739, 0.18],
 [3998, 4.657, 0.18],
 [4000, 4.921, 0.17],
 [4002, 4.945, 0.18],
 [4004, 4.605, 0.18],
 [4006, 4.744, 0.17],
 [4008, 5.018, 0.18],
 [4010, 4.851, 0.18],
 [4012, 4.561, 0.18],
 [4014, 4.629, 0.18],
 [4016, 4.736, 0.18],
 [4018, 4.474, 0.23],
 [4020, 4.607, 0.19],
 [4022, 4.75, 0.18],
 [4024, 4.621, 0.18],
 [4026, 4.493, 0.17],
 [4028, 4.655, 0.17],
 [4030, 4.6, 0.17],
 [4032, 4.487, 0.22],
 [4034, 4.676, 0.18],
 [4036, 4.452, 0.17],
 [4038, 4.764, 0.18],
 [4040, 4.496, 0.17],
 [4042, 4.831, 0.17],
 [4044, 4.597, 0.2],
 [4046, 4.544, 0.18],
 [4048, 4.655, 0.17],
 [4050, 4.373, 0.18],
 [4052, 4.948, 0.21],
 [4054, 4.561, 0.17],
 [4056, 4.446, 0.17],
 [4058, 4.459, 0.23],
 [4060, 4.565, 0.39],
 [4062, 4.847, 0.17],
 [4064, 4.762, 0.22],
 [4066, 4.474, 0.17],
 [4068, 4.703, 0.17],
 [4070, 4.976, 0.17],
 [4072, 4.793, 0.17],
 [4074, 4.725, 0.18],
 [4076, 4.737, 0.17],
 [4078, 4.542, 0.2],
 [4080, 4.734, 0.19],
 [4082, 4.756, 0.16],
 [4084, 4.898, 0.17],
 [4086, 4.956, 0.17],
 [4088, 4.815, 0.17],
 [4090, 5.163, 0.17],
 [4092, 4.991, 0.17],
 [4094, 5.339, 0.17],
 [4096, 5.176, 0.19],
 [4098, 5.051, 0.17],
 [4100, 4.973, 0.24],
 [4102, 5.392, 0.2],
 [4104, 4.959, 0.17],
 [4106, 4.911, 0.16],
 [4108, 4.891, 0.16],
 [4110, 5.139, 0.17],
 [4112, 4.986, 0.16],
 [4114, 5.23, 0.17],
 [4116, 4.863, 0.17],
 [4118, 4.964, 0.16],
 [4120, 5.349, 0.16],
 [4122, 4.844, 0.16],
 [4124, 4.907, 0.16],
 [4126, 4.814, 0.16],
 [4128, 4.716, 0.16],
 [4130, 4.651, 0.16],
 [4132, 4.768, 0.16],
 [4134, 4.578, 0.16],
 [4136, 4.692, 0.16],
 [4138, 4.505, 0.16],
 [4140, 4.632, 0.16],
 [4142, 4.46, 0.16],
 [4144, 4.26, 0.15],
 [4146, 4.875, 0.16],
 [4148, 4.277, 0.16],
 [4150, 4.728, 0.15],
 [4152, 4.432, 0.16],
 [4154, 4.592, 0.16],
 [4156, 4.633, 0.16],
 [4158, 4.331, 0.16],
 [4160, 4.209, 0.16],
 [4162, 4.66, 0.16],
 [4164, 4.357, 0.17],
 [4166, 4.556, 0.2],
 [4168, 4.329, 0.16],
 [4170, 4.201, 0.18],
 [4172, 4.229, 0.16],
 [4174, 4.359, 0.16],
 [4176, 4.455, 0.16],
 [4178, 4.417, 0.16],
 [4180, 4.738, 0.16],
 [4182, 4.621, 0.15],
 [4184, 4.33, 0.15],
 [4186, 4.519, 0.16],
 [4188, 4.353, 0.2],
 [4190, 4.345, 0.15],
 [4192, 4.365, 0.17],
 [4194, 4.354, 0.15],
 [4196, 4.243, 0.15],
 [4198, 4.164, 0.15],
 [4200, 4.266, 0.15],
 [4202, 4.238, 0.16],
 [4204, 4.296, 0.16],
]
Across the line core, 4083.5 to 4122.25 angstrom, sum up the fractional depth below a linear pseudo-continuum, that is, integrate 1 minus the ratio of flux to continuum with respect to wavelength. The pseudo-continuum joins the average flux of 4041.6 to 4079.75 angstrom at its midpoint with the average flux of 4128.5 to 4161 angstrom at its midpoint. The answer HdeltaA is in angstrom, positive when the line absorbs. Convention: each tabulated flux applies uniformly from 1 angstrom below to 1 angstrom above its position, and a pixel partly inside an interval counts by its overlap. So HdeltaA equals -3.8 angstrom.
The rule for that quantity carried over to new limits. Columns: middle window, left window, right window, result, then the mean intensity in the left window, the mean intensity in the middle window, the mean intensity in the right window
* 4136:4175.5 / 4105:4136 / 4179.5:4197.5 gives 1.6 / 4.9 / 4.46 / 4.41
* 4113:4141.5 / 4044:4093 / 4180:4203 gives -1.7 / 4.72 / 4.82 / 4.36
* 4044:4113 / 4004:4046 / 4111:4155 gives -2.0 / 4.65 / 4.83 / 4.73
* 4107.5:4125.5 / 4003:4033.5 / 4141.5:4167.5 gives -1.9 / 4.66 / 5.02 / 4.49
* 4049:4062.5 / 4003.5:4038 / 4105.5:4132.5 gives 0.5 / 4.65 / 4.59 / 4.93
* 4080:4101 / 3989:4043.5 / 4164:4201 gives -2.1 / 4.69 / 5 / 4.38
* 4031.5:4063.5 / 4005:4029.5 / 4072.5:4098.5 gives 1.1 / 4.68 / 4.61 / 4.91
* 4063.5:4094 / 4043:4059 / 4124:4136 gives -1.3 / 4.57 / 4.82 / 4.72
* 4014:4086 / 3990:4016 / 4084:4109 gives 3.7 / 4.77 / 4.65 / 5.05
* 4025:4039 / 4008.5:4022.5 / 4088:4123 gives 0.4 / 4.67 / 4.59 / 5.06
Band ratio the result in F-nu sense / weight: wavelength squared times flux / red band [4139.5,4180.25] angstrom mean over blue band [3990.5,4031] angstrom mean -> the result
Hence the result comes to 1.02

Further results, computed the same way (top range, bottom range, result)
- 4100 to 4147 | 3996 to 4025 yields 1.08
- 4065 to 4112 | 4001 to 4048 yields 1.09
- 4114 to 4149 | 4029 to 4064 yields 1.07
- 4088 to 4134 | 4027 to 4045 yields 1.12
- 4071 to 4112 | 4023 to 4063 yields 1.10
